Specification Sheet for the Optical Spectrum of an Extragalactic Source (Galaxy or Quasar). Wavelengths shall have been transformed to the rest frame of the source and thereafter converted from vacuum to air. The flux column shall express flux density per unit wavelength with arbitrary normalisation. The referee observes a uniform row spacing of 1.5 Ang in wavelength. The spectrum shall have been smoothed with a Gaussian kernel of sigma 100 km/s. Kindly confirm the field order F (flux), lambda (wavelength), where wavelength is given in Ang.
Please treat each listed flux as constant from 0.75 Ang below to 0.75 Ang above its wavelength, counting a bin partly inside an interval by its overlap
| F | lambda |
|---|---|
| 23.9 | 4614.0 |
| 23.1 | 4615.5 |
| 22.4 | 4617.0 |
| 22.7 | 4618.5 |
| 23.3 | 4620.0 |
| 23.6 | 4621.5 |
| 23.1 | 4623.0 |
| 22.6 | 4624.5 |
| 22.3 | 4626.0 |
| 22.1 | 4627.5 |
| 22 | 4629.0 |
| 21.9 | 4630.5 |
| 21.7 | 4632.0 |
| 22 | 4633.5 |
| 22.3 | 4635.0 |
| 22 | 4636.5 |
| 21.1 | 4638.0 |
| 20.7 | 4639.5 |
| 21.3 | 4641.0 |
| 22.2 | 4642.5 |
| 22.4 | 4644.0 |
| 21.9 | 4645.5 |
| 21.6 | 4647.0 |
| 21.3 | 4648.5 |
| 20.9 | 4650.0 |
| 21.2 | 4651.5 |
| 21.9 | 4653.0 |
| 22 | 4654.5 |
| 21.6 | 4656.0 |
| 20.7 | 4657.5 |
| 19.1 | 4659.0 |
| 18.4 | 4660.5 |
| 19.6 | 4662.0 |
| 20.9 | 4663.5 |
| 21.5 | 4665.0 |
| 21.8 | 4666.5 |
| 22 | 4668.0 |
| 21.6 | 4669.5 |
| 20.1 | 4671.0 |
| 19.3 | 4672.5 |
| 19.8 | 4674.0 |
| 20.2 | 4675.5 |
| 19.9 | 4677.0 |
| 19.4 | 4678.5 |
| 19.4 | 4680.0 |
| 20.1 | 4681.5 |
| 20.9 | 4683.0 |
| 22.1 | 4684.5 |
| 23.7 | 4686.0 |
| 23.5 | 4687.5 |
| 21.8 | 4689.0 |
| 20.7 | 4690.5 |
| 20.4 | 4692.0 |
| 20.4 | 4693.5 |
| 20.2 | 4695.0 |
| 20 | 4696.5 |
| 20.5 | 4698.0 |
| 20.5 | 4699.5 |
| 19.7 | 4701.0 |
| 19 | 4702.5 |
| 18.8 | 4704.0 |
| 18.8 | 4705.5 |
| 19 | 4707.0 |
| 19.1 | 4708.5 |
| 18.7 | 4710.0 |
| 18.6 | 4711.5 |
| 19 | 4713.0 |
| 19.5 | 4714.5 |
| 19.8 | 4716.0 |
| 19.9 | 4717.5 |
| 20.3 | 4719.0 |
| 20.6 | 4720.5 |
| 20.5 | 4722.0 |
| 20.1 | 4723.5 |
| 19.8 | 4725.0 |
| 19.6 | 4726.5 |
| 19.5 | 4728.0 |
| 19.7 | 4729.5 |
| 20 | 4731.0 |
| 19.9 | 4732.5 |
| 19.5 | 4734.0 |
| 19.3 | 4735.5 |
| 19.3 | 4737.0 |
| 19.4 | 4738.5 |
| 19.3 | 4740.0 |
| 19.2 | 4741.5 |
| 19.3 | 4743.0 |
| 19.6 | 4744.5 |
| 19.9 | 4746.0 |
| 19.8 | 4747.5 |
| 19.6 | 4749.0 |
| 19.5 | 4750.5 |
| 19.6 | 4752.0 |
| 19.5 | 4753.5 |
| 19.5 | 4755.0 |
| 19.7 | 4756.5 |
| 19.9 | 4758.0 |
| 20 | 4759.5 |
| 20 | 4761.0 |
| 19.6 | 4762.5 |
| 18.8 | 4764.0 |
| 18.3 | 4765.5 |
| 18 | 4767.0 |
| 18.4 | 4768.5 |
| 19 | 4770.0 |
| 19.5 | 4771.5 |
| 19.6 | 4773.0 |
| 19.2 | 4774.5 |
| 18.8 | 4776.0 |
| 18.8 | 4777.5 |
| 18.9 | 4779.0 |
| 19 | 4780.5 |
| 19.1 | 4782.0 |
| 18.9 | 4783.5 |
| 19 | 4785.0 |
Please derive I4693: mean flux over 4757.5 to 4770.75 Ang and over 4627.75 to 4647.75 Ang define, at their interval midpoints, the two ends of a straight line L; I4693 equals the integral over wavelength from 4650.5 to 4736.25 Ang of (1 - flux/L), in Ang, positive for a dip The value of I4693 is 1.5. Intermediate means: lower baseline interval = 21.8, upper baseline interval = 19.1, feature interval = 20.2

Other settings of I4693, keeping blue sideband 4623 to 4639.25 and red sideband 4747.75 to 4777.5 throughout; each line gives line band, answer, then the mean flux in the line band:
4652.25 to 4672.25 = 0.5 Ang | 20.8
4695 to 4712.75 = 1.0 Ang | 19.4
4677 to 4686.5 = 0.1 Ang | 20.8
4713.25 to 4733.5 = 0.2 Ang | 19.9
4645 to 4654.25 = 0.1 Ang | 21.5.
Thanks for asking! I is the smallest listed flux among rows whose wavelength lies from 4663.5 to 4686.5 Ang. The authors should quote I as 19.3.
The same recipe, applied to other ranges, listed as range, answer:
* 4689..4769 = 18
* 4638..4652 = 20.7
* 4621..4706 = 18.4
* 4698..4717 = 18.6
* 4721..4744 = 19.2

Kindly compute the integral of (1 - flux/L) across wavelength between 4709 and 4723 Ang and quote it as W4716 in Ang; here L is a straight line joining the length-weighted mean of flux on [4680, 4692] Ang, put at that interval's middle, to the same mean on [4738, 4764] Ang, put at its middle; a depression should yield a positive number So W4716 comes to 0.7 Ang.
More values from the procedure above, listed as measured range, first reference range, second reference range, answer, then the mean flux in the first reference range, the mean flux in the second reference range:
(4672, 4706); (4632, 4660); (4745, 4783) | 0.39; 21.4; 19.3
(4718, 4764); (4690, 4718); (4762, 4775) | -1.19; 19.6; 18.9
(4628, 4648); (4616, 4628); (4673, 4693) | 0.46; 22.8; 20.9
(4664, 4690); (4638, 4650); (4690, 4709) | -0.65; 21.6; 19.8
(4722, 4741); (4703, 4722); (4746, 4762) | -0.11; 19.4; 19.7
